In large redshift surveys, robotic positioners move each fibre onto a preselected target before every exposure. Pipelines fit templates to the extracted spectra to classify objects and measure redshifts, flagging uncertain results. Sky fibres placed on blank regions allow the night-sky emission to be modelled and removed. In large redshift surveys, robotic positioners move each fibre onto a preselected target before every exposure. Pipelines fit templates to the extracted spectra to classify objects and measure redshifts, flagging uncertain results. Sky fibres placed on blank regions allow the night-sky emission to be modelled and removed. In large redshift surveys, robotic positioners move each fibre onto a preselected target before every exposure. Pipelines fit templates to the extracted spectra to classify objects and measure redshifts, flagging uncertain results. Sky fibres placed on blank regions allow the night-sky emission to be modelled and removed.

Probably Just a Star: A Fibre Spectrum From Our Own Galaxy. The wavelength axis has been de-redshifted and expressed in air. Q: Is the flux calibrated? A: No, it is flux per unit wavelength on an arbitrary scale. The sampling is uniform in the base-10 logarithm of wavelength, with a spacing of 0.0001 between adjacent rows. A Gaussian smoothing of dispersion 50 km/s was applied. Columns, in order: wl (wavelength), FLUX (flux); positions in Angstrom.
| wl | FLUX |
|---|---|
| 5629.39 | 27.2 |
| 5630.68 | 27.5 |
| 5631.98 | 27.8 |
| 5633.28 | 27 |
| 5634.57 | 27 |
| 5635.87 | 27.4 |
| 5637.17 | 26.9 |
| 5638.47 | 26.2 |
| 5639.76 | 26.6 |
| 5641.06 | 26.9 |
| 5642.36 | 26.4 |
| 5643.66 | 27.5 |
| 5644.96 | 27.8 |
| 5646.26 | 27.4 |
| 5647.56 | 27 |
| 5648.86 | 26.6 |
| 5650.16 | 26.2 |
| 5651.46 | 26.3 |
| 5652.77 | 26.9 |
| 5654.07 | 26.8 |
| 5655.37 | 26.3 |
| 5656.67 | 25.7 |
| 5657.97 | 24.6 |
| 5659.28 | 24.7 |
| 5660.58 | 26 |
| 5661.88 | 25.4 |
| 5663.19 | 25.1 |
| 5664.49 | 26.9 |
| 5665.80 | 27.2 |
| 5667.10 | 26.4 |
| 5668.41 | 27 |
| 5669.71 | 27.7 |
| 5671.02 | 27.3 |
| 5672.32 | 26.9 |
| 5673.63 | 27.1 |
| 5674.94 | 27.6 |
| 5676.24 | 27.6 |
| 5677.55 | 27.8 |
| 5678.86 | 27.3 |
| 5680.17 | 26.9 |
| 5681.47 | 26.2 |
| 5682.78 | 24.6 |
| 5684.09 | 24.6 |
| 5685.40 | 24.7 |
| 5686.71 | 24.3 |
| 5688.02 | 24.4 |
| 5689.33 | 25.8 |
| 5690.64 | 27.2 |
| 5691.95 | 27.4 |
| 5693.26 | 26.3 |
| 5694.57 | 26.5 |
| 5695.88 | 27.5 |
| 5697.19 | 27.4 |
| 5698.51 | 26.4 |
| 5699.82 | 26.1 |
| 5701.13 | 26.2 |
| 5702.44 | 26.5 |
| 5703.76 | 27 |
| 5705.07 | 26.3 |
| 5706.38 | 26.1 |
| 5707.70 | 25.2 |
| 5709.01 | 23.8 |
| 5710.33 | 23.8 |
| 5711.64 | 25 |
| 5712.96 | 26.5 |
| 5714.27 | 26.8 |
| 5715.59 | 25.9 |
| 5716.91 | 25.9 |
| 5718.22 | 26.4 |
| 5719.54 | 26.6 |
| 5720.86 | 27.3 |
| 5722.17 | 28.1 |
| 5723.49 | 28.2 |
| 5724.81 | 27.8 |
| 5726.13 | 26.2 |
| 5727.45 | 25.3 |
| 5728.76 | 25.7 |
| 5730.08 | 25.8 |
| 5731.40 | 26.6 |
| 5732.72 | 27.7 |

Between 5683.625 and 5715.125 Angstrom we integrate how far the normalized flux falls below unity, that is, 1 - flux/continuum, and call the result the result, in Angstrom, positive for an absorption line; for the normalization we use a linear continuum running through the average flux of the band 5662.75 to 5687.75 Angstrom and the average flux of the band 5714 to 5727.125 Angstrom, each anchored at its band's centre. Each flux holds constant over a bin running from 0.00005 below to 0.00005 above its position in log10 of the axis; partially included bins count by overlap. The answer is 0.9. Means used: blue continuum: 26.5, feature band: 25.9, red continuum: 26.9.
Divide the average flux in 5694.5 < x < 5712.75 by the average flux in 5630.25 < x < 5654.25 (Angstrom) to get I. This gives 1.0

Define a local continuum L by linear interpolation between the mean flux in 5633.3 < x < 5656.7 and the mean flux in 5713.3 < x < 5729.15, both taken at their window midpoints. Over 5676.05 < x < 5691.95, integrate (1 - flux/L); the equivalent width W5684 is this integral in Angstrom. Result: 0.5 Angstrom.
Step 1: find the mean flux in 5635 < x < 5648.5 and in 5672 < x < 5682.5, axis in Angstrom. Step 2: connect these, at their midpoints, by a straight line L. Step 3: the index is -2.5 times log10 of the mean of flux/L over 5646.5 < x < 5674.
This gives 0.03 mag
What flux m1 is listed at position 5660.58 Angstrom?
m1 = 26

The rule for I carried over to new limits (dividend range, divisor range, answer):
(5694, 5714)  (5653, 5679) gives 0.98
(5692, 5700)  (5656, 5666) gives 1.05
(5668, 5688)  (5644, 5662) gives 1.00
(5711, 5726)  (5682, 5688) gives 1.09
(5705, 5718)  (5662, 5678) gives 0.95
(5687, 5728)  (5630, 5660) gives 0.99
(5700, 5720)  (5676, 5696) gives 0.99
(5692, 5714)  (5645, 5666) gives 1.00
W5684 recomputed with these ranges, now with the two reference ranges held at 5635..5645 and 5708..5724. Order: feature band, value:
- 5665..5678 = -0.3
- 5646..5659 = 0.2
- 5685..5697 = 0.1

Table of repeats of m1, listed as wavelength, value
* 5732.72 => 27.7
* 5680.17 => 26.9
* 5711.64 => 25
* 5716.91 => 25.9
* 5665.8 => 27.2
